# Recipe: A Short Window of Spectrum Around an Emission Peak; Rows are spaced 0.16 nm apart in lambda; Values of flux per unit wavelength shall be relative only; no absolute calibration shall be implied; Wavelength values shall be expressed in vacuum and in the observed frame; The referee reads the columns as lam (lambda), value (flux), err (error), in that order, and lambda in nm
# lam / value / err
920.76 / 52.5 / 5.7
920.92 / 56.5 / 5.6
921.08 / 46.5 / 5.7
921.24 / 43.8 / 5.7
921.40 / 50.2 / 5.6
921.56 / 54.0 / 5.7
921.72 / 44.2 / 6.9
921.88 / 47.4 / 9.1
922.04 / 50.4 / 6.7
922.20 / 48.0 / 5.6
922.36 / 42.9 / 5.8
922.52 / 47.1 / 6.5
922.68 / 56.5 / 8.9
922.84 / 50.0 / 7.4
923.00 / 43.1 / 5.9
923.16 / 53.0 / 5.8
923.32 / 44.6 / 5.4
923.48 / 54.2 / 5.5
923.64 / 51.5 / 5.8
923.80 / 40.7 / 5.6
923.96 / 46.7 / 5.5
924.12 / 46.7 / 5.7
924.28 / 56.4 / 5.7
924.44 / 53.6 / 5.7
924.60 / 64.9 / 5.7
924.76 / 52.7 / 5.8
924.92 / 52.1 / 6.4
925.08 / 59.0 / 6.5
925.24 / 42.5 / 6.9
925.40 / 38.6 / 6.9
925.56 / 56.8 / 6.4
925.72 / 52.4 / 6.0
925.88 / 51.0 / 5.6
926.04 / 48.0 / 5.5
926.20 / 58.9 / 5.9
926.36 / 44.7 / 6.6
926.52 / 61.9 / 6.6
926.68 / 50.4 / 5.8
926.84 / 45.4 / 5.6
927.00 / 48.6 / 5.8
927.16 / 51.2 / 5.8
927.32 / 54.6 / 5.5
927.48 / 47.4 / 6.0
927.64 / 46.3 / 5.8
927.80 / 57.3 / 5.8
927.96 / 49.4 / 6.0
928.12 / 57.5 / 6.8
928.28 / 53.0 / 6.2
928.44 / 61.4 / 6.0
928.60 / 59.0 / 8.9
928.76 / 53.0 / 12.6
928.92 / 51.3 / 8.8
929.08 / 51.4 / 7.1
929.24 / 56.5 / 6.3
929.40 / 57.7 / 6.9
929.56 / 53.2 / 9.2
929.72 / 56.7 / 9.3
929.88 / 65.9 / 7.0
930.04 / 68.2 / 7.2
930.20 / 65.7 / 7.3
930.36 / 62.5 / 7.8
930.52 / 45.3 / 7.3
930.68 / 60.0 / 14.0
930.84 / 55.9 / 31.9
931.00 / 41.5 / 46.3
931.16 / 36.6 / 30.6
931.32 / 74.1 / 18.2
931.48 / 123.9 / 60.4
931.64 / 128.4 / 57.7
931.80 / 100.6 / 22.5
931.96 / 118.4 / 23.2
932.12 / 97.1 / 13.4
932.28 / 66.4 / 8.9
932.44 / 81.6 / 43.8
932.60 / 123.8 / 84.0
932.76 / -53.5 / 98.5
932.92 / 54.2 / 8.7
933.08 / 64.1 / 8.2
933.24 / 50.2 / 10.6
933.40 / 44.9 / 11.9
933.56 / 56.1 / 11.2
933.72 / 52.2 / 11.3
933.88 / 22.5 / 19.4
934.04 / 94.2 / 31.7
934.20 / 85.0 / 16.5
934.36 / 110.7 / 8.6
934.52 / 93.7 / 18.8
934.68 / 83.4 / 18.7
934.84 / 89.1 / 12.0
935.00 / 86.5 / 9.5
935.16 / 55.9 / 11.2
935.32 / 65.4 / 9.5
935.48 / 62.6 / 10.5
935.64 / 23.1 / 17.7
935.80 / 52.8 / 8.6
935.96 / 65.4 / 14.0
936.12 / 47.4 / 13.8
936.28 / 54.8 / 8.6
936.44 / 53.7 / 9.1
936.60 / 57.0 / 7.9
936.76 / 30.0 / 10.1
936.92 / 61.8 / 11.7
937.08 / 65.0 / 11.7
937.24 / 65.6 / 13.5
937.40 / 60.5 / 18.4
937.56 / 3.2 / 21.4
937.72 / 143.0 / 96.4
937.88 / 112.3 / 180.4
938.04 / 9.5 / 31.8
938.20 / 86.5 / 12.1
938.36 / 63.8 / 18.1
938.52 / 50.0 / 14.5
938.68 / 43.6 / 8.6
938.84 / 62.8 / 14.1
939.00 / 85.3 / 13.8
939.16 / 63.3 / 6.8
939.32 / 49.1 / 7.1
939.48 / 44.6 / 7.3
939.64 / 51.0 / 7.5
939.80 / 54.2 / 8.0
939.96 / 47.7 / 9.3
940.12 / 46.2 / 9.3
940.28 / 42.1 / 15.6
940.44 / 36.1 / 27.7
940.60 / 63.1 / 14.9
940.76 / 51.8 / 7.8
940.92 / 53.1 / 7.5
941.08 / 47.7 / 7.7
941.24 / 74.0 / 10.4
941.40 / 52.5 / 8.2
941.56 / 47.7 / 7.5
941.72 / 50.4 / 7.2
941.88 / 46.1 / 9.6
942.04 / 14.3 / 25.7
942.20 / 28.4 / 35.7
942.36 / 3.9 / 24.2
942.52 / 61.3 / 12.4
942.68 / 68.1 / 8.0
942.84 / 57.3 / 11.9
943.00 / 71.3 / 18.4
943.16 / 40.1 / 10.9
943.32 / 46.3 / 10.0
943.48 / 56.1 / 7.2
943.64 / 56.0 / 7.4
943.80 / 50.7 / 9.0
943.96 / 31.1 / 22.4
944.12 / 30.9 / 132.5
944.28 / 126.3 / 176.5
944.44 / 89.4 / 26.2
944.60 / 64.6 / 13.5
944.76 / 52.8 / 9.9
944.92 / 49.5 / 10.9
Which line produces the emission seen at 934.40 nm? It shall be [N II]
